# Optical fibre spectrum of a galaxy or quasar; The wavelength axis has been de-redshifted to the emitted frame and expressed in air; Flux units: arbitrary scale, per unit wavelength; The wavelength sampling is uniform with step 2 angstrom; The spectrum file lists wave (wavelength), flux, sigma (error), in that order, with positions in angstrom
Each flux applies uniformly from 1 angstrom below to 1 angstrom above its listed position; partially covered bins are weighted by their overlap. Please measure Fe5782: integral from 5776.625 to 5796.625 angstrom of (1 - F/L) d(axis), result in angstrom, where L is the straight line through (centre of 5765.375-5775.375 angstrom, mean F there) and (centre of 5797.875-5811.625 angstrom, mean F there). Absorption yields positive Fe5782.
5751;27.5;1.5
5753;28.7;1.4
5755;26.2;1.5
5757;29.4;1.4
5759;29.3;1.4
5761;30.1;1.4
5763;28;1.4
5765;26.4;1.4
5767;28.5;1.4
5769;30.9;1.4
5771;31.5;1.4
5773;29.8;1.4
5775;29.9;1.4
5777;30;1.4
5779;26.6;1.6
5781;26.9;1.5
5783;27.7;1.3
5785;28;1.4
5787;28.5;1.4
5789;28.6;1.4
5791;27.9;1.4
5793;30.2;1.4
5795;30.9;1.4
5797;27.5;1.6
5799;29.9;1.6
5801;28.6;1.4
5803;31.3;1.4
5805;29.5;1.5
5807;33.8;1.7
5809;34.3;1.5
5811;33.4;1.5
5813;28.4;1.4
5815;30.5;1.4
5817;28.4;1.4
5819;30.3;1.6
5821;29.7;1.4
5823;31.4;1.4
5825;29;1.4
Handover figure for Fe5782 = 1.4 angstrom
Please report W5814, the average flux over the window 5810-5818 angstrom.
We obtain 30.2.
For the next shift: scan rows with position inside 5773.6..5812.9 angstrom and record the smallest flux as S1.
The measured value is 26.6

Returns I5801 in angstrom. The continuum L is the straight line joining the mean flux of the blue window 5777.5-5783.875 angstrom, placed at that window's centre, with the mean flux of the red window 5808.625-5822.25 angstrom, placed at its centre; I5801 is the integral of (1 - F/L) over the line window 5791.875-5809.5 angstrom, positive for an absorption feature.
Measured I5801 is -0.8 angstrom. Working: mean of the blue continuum 27.3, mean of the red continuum 30.6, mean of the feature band 30.5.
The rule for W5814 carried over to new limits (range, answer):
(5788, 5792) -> 28.2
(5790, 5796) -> 29.7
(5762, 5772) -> 29.1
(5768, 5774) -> 30.7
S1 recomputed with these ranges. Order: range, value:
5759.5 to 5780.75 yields 26.4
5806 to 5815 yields 28.4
